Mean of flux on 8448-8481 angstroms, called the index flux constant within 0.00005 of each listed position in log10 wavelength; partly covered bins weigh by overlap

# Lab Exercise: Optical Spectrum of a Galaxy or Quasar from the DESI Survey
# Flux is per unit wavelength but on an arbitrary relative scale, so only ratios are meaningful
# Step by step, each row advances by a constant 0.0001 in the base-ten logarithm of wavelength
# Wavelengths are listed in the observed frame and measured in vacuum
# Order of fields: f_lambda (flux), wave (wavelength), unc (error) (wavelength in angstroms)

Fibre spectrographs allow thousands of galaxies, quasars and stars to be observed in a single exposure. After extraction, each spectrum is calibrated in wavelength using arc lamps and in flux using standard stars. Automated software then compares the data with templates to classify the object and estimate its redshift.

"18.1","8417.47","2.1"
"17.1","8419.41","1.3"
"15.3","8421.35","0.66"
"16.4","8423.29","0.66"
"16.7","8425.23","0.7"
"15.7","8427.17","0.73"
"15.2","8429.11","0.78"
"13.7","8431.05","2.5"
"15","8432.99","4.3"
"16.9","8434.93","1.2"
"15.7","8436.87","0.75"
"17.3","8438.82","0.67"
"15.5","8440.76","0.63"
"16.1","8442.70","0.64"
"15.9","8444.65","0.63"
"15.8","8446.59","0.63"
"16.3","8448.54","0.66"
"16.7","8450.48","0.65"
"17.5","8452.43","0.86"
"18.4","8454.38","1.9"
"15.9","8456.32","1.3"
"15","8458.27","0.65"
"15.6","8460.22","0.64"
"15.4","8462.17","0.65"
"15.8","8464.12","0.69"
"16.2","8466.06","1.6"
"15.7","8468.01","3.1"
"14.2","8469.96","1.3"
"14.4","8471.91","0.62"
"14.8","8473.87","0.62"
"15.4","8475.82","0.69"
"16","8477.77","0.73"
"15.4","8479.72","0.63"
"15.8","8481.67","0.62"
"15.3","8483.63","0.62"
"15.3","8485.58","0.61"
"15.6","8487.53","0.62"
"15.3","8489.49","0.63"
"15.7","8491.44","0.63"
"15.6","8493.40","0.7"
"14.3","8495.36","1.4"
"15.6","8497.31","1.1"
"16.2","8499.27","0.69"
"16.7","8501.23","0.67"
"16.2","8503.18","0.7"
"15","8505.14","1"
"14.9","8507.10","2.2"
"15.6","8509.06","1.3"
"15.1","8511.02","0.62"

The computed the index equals 15.8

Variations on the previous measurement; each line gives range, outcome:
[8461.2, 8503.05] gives 15.5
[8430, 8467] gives 16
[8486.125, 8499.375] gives 15.4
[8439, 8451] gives 16.1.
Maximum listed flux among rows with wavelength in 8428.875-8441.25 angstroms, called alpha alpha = 17.3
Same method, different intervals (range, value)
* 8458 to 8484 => 16.2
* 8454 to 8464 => 18.4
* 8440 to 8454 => 17.5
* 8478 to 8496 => 15.8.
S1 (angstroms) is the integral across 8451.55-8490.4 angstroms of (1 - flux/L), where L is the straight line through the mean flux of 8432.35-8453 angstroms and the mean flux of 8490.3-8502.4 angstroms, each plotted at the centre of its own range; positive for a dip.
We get 0.8 angstroms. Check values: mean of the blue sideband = 16.2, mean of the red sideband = 15.7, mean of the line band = 15.6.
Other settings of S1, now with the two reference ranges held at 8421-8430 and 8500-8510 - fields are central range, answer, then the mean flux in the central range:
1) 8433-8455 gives -0.8 angstroms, 16.5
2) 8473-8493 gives 0.4 angstroms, 15.5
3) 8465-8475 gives 0.5 angstroms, 15.1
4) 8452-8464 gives -0.3 angstroms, 16.2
